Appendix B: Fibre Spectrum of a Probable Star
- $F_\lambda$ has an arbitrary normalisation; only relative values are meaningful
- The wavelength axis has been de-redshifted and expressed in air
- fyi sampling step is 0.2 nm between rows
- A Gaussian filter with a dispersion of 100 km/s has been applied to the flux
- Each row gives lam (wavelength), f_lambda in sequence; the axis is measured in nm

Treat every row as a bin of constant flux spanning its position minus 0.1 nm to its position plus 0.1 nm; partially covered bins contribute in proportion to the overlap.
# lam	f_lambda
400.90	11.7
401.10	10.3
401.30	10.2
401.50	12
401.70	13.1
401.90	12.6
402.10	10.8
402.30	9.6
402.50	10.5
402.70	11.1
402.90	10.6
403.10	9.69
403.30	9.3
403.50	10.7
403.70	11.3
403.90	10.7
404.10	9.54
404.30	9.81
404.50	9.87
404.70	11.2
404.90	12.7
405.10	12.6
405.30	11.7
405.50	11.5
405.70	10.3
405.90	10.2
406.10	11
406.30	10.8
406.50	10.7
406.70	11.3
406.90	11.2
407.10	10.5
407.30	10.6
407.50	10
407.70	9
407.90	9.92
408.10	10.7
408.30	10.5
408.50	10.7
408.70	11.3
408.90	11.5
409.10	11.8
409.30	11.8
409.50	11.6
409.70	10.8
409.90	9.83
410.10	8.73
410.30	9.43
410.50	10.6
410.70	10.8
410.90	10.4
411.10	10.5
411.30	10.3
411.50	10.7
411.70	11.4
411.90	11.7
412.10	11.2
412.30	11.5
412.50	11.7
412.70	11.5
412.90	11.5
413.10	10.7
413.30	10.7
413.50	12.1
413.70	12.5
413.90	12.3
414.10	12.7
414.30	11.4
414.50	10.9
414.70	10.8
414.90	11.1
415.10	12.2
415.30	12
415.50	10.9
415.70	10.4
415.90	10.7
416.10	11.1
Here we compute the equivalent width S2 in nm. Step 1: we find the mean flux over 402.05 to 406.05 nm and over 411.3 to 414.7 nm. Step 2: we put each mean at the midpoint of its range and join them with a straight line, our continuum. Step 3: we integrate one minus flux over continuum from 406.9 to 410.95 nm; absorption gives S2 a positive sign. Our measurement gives 0.21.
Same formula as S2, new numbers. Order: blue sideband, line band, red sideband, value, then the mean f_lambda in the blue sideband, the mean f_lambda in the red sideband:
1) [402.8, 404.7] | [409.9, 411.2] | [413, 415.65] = 0.12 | 10.2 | 11.5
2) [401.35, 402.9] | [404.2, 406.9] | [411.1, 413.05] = 0.05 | 11.3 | 11.2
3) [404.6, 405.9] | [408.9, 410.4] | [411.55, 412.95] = 0.11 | 11.6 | 11.5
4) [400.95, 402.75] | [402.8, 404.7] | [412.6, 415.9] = 0.17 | 11.1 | 11.5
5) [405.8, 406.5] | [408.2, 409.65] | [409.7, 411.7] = -0.12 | 10.7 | 10.2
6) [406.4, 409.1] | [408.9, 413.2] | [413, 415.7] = 0.07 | 10.7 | 11.5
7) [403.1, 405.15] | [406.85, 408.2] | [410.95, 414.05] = 0.09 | 10.7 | 11.4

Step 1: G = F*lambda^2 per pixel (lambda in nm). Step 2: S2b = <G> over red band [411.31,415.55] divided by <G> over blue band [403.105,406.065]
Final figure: 1.1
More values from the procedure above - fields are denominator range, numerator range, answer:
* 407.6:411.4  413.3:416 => 1.12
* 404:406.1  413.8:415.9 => 1.10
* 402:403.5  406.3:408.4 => 1.04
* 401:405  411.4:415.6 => 1.12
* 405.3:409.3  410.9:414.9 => 1.08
